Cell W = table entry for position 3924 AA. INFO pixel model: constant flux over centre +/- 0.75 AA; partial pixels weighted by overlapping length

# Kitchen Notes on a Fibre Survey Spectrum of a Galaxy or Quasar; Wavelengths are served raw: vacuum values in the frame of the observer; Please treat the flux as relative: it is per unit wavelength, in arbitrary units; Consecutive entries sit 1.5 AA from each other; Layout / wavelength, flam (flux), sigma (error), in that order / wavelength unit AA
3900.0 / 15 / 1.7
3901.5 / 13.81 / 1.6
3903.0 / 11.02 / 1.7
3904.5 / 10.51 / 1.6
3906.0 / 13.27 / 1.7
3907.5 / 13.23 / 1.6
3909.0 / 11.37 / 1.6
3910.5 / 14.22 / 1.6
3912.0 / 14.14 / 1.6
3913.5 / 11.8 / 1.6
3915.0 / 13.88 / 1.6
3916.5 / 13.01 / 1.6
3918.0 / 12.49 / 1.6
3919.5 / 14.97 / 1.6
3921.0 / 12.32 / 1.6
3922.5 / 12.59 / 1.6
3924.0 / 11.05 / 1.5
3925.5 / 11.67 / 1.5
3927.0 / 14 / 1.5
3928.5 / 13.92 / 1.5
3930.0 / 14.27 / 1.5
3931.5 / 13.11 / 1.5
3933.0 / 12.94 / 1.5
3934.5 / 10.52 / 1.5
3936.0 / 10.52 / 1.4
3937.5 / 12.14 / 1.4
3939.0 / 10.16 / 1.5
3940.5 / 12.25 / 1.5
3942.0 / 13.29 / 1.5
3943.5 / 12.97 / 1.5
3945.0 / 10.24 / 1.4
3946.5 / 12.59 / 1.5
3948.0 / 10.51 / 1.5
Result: 11.05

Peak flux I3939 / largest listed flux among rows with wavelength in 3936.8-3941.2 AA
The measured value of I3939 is 12.25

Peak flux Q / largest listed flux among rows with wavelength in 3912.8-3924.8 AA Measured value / 14.97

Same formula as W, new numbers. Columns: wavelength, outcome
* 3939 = 10.16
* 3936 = 10.52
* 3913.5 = 11.8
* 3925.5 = 11.67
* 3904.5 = 10.51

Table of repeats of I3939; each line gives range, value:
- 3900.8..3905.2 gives 13.81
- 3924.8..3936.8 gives 14.27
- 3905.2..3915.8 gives 14.22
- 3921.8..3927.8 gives 14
